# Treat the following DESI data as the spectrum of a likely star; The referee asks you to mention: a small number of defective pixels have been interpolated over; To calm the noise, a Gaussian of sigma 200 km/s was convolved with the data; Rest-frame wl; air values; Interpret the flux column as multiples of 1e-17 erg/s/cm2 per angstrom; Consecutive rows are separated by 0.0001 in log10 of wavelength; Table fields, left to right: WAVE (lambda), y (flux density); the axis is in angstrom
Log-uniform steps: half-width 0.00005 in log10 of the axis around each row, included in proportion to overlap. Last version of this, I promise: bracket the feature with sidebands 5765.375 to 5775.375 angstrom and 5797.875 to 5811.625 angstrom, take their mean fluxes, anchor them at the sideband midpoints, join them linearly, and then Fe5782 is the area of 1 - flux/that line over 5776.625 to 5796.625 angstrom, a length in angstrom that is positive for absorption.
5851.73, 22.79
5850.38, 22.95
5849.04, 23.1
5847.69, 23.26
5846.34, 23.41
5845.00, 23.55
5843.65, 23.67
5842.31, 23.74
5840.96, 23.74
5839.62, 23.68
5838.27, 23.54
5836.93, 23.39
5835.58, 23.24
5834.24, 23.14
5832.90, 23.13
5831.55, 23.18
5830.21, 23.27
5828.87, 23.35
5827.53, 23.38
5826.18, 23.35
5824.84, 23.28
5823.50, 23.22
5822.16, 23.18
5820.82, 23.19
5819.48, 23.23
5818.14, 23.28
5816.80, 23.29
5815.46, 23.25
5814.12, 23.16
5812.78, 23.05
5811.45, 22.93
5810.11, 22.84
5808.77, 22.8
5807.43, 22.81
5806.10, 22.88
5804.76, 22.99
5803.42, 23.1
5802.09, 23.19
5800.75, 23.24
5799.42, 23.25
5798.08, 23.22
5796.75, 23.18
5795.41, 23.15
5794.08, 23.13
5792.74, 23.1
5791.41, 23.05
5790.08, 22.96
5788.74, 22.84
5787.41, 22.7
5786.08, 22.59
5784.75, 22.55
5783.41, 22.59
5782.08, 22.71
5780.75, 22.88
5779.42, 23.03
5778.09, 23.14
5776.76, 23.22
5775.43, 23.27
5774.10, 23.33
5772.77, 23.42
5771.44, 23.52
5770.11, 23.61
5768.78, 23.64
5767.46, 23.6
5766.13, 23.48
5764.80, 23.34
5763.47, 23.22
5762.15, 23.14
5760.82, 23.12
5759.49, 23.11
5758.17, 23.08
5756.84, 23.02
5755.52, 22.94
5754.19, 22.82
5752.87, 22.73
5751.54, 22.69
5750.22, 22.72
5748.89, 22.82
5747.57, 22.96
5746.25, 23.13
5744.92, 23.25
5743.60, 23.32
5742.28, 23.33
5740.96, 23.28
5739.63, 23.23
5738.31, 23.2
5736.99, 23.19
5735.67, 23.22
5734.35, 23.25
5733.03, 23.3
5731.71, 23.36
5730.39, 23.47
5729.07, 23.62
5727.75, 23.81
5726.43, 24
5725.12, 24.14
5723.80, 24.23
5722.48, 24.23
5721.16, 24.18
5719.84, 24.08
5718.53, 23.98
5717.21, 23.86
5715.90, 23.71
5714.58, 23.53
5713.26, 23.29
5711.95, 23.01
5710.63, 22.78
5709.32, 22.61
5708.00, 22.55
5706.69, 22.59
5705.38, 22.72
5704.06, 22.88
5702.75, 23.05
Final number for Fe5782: 0.3 angstrom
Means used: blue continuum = 23.5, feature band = 22.9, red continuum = 23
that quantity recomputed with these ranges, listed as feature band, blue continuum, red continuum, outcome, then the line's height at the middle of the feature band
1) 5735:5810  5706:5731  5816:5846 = 1.2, 23.5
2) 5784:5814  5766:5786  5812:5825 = 0.3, 23.2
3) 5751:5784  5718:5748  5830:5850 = 0.5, 23.5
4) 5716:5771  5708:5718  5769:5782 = -0.4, 23.2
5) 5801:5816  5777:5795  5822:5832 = 0.1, 23.1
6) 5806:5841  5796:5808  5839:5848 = 0.2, 23.4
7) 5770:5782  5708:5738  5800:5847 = 0.1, 23.4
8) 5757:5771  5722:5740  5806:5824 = 0.0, 23.4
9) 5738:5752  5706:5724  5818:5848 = 0.2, 23.4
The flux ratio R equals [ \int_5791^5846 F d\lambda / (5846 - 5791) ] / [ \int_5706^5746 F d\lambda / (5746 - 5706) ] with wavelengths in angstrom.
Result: 0.99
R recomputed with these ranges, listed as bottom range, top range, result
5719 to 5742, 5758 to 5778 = 0.99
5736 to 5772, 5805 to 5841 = 1.00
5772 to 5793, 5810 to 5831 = 1.01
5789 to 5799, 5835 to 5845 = 1.02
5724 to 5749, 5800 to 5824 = 0.99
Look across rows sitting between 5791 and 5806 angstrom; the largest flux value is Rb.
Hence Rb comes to 23.25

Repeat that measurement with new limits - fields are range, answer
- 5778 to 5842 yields 23.74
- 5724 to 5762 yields 24.14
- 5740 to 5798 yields 23.64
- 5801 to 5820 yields 23.29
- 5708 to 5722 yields 24.18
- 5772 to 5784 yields 23.42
